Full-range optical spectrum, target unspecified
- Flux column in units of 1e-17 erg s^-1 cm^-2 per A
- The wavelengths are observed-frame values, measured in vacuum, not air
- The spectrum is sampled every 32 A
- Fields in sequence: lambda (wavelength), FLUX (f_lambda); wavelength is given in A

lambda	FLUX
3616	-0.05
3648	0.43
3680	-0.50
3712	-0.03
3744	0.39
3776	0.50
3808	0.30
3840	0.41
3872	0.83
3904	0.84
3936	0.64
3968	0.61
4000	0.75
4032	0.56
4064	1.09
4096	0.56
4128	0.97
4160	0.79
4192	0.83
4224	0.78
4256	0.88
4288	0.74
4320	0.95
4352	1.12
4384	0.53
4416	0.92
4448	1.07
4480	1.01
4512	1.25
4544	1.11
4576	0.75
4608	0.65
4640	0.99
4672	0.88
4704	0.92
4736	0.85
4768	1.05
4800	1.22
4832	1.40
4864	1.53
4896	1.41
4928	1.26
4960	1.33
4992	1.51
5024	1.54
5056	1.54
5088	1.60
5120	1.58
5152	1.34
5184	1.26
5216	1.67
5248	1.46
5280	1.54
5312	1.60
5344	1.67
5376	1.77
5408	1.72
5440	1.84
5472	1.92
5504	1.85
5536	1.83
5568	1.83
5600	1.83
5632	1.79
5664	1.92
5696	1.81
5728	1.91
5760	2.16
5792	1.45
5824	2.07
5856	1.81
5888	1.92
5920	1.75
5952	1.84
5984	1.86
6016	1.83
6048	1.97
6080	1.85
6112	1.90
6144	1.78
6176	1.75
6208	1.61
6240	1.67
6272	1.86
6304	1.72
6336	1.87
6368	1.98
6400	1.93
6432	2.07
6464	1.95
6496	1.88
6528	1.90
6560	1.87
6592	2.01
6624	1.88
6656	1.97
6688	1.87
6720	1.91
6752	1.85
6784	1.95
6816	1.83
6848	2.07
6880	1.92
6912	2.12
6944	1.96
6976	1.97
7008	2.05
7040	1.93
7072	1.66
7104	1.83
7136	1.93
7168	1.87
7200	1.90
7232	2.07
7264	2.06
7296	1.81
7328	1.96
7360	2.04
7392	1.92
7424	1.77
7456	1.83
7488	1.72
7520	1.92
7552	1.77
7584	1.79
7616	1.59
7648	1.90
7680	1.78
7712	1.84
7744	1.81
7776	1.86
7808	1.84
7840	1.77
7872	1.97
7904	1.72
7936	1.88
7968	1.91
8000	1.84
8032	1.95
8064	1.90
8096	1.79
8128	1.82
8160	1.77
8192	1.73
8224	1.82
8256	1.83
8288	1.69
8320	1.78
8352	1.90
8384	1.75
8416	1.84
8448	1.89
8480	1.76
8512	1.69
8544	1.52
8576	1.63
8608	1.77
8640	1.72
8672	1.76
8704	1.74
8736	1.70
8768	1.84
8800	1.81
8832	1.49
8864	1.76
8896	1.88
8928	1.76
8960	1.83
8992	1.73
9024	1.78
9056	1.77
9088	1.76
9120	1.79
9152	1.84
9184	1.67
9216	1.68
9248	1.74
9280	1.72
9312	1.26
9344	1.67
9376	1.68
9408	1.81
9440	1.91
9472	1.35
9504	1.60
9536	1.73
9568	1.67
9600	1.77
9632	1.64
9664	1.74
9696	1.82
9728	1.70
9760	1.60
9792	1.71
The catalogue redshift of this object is 0.20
